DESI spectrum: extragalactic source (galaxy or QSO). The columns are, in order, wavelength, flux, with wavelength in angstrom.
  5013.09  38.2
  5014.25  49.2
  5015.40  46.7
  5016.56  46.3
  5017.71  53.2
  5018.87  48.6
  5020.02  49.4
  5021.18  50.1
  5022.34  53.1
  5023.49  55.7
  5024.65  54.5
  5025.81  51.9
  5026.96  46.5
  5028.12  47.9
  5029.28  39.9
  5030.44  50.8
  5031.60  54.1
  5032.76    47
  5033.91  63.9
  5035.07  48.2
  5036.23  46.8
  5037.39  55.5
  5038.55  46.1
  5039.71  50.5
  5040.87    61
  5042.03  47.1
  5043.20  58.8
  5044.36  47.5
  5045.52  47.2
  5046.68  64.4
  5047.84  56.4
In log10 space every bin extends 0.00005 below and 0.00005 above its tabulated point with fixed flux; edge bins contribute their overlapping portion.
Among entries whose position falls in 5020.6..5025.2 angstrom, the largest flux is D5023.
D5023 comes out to 55.7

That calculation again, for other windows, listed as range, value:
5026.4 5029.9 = 47.9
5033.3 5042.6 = 63.9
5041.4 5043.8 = 58.8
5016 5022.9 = 53.2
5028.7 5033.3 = 54.1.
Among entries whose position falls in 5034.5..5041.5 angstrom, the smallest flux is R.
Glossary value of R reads 46.1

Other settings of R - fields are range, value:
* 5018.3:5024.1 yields 48.6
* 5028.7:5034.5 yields 39.9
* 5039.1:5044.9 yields 47.1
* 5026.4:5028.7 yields 46.5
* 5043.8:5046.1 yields 47.2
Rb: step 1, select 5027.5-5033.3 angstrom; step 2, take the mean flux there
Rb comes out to 47.9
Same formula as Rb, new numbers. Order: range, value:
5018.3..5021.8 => 49.4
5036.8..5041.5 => 53.2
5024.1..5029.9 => 48.1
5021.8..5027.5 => 52.4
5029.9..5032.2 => 52.4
